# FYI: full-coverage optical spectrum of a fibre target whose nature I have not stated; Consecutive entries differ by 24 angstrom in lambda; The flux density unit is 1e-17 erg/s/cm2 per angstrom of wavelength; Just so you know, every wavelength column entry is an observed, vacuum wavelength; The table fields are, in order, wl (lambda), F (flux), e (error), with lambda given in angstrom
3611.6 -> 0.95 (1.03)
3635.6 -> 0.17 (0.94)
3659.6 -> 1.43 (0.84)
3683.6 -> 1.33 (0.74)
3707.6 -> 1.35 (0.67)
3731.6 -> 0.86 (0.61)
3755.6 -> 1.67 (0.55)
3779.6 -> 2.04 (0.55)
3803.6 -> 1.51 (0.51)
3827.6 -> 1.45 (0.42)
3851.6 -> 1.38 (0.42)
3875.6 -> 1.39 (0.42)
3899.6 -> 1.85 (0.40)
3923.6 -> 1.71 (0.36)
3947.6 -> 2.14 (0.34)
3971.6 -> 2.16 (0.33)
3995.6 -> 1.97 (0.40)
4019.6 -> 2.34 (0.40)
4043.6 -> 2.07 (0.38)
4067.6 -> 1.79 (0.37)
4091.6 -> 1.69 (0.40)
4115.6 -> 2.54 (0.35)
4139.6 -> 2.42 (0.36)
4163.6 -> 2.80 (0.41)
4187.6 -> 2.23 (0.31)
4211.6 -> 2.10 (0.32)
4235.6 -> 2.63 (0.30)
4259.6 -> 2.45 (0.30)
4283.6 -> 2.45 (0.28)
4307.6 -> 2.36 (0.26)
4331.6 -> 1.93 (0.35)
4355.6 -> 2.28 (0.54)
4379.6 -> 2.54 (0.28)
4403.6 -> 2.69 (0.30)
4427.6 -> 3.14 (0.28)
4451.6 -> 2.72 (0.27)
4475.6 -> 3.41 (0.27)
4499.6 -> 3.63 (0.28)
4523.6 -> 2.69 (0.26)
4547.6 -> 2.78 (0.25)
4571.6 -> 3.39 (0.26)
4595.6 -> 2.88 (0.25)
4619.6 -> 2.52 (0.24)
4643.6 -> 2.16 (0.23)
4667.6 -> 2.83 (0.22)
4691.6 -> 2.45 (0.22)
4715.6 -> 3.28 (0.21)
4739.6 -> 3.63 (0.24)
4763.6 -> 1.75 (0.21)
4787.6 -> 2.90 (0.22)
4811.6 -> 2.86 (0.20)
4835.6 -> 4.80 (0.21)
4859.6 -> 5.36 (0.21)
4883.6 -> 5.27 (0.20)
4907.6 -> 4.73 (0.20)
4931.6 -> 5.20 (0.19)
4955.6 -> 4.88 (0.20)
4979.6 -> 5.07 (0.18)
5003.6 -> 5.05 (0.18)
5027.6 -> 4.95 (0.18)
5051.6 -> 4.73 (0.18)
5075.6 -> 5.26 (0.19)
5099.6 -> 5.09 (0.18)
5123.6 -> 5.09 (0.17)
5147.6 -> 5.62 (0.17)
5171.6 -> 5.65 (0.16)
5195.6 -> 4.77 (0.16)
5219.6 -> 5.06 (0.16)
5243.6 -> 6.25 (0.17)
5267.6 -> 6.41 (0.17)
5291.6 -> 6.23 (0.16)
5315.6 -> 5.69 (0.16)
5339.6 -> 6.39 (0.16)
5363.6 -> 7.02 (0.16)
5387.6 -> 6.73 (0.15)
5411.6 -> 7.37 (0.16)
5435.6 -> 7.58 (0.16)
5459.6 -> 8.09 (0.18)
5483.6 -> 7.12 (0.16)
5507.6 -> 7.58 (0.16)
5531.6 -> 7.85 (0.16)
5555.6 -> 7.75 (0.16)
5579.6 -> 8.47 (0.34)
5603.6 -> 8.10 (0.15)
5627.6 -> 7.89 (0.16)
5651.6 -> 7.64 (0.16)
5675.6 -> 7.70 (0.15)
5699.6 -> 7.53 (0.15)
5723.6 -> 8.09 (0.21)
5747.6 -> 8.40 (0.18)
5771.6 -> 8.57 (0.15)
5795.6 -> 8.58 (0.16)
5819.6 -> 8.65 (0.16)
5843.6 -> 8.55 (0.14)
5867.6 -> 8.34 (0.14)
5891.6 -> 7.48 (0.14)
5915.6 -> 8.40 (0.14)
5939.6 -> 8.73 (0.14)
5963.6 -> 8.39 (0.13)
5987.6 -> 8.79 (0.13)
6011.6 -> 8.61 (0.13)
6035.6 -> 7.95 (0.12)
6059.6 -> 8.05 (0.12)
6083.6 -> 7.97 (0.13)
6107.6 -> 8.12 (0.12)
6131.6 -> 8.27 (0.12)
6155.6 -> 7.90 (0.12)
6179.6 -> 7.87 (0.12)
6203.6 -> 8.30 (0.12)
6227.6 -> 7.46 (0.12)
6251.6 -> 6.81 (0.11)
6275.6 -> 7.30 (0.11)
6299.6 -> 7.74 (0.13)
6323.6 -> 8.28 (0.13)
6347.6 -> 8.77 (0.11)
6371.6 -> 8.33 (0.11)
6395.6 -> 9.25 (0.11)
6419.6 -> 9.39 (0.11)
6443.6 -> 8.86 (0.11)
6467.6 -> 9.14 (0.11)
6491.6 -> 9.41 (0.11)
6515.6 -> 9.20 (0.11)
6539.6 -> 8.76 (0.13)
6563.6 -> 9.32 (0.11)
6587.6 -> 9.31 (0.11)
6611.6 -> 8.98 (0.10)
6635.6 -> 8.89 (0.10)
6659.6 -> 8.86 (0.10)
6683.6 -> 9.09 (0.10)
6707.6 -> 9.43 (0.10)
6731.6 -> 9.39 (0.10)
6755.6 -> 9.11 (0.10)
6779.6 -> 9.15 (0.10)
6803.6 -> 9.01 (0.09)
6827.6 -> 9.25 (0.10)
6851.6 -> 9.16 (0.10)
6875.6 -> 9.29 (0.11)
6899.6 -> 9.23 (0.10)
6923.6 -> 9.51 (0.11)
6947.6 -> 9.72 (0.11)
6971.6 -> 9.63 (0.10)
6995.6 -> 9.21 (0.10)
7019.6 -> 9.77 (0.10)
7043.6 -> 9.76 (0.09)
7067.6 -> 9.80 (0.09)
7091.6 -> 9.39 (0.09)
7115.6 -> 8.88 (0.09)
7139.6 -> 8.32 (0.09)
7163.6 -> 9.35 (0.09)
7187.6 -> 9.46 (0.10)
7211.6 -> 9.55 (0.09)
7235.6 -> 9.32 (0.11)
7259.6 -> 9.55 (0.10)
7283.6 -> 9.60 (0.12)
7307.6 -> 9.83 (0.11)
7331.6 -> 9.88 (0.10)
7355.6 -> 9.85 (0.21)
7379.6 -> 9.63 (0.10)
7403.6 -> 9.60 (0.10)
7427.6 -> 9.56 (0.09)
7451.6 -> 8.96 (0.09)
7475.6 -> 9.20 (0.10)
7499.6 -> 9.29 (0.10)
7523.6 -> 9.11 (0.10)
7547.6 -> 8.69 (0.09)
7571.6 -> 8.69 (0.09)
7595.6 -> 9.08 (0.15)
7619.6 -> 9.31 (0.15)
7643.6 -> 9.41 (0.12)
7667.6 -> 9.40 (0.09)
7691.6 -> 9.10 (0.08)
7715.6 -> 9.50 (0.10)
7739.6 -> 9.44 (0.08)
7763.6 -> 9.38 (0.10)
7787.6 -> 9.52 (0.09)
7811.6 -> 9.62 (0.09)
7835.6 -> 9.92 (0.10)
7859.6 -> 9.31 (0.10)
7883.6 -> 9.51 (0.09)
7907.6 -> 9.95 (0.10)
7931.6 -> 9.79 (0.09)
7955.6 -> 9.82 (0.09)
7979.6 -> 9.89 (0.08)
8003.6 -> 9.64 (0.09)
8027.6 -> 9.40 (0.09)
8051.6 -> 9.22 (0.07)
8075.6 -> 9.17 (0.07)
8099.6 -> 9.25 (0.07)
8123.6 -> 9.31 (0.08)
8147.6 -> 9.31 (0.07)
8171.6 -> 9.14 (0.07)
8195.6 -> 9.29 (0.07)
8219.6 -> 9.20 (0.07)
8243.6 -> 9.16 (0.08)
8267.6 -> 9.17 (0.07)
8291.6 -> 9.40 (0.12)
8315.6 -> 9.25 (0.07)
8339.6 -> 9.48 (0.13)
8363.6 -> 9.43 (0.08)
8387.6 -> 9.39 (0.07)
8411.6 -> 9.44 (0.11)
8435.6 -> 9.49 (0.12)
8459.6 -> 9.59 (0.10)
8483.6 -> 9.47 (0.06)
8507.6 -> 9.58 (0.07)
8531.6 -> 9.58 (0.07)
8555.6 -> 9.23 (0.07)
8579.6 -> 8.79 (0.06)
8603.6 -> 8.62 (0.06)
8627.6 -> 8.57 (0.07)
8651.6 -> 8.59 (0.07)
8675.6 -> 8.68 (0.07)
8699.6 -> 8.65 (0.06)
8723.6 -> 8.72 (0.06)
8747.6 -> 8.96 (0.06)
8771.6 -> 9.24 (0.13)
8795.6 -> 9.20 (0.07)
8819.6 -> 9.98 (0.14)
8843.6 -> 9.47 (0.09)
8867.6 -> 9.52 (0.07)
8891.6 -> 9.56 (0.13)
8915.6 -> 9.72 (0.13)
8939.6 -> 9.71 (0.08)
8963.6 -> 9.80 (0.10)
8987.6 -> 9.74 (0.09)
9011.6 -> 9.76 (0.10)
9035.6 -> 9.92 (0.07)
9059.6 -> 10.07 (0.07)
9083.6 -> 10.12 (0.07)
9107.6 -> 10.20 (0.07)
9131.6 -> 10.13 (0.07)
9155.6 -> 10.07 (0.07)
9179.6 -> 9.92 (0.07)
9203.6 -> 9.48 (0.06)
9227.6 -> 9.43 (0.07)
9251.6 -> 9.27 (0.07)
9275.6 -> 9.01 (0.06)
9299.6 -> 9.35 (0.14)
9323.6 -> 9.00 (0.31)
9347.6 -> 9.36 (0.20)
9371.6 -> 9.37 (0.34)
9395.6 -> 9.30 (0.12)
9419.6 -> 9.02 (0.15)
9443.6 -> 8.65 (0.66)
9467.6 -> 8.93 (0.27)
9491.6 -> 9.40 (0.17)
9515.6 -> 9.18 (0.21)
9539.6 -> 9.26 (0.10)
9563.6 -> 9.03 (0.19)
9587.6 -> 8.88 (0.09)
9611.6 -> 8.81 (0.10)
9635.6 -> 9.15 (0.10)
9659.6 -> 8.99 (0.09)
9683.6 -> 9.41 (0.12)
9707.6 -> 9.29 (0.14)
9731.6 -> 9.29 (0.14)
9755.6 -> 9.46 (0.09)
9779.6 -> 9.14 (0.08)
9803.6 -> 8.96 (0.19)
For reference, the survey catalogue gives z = 0.21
